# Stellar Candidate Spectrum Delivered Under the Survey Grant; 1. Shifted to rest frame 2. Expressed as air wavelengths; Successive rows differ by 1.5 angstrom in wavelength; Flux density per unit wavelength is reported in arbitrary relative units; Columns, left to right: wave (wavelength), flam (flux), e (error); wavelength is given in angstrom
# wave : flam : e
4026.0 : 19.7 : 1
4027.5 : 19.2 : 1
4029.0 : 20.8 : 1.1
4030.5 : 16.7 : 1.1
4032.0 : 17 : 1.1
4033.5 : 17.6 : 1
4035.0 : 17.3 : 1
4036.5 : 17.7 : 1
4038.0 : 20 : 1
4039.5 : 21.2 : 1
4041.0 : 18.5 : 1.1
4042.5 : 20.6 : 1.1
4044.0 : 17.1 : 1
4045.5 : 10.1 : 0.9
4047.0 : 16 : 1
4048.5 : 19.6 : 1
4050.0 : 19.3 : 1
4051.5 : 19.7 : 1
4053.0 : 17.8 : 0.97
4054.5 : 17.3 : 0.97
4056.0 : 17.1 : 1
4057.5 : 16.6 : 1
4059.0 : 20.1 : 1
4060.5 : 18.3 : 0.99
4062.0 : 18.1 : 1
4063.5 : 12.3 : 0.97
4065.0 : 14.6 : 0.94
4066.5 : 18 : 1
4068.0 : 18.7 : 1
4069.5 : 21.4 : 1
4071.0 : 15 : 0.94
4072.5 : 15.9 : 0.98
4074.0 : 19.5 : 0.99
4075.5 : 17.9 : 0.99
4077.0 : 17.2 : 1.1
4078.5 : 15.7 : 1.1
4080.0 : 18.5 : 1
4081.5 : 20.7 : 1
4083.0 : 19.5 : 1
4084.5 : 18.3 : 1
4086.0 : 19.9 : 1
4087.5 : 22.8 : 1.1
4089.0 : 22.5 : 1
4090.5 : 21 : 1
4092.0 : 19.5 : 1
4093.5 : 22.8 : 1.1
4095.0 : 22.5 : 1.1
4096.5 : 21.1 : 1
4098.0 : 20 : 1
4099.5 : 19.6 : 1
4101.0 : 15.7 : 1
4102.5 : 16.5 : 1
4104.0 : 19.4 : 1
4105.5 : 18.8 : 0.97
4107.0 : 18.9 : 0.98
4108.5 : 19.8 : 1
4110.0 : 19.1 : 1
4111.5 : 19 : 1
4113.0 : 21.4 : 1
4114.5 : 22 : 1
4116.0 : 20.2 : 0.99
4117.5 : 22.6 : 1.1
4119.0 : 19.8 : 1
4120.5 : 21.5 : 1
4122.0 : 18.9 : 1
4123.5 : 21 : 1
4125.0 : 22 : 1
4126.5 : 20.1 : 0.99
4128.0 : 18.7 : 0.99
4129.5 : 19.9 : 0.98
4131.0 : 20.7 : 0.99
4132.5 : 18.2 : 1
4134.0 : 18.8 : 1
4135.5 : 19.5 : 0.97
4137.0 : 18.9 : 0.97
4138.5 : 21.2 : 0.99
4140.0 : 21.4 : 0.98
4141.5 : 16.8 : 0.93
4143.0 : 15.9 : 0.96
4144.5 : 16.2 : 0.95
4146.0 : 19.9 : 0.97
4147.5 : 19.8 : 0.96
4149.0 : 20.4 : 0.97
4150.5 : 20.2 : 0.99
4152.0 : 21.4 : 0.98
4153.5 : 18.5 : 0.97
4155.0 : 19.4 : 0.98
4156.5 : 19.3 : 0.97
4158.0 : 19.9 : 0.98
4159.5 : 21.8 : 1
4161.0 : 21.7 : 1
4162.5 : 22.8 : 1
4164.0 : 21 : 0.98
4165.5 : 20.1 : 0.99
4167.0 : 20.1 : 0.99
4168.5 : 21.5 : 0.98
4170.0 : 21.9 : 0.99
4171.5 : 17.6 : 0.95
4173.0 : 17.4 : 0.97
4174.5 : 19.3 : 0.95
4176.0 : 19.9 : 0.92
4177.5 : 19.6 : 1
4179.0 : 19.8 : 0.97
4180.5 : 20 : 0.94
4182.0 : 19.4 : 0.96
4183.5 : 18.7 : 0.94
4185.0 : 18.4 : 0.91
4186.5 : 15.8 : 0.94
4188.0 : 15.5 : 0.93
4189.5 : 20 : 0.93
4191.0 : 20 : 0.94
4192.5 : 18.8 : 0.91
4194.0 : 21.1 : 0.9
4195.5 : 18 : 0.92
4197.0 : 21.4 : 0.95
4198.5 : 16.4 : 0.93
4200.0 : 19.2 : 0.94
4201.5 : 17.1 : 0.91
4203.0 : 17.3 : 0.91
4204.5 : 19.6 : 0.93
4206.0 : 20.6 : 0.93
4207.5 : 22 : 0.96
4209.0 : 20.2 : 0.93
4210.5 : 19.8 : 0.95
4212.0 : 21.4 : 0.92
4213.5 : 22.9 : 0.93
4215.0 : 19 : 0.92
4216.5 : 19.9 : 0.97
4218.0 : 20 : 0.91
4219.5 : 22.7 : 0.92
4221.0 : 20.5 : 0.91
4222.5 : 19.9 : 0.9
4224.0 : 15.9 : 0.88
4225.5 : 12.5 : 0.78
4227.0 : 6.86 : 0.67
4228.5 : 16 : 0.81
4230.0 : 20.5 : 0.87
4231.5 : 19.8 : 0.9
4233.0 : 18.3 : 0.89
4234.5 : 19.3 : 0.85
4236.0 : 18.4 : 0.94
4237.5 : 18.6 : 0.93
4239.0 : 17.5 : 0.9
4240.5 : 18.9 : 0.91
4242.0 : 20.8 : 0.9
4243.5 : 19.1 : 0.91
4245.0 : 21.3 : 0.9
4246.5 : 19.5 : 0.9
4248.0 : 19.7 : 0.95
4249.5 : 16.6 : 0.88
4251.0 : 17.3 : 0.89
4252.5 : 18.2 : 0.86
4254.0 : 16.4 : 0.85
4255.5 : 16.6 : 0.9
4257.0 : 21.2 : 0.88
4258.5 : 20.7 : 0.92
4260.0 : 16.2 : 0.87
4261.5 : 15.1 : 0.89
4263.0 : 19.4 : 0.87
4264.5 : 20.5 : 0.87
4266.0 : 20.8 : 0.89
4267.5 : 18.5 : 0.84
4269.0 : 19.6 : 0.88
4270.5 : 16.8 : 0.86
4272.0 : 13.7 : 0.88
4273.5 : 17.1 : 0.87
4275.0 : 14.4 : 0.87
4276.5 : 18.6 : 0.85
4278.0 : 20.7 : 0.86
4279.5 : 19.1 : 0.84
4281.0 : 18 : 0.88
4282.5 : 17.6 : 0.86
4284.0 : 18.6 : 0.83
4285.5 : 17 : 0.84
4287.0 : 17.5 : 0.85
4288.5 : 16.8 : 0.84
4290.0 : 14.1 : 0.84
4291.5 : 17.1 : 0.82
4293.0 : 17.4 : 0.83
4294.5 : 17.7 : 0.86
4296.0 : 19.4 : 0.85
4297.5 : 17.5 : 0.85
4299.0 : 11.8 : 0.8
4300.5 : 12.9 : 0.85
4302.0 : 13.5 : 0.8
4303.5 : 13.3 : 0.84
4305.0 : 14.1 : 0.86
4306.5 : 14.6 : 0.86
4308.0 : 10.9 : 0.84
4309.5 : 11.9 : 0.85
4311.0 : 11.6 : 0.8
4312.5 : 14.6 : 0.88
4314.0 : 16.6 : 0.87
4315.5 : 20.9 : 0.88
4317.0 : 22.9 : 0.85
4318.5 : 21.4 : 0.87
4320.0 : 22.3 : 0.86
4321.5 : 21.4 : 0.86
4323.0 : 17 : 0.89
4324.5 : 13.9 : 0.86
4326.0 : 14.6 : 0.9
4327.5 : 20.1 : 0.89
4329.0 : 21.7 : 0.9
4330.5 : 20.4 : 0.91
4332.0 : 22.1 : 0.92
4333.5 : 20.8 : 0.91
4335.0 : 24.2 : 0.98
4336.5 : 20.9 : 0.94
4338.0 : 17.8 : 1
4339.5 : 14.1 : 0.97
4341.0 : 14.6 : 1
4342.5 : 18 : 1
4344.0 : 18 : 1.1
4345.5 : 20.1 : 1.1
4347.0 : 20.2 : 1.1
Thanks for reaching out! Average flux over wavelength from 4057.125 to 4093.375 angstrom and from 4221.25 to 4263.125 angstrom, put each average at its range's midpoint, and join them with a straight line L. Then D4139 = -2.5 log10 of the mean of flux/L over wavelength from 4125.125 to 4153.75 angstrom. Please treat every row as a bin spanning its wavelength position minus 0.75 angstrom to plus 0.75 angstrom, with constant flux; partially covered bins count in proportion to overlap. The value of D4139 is -0.063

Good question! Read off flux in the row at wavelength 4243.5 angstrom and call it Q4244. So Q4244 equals 19.1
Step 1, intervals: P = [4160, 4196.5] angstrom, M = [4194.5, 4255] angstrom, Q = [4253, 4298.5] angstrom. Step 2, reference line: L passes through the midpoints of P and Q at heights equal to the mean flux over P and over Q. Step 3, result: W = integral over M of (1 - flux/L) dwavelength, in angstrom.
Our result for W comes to -0.1 angstrom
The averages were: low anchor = 19.5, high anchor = 17.8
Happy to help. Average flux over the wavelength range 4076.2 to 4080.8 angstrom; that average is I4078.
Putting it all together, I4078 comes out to 17.2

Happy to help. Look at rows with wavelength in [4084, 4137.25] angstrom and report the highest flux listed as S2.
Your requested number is 22.8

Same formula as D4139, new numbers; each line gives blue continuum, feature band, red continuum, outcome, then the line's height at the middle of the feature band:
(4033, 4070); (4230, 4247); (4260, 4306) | -0.13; 17.1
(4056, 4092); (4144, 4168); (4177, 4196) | -0.08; 18.7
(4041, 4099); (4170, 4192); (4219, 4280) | -0.03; 18.3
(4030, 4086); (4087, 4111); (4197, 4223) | -0.09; 18.4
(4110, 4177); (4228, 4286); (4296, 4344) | -0.01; 18.2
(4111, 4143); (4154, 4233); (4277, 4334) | -0.01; 19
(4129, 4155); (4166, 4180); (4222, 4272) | -0.04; 18.9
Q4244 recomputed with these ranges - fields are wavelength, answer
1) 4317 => 22.9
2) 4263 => 19.4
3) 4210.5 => 19.8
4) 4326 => 14.6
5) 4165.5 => 20.1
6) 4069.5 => 21.4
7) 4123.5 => 21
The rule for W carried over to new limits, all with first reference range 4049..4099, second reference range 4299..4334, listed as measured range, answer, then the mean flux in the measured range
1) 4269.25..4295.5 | 0.0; 17.3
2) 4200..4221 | -2.8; 20.2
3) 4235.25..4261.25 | -1.6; 18.6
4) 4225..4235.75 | 0.8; 16.4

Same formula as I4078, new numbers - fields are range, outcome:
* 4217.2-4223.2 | 20.8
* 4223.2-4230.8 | 14.4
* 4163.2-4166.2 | 20.6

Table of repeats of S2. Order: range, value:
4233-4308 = 21.3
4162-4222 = 22.9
